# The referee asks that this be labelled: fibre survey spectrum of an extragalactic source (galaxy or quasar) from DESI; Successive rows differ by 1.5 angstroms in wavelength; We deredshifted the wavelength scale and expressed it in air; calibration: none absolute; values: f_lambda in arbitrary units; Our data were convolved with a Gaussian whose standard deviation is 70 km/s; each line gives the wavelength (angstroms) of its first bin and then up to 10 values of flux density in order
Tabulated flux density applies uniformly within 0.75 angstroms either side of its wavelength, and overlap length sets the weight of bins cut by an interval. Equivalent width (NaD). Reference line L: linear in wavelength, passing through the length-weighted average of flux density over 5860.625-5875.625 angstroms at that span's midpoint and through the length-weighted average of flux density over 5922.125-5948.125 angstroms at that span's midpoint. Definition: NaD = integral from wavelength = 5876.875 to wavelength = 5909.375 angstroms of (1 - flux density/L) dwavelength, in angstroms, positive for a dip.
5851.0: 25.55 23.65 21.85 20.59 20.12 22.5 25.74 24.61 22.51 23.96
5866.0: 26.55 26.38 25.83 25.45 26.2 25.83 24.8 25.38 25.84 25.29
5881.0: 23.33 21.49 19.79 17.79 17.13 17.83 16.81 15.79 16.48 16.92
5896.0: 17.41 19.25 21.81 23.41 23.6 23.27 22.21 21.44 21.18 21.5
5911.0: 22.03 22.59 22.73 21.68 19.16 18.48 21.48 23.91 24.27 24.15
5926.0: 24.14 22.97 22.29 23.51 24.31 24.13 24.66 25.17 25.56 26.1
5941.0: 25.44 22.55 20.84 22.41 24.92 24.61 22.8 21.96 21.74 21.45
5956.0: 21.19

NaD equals 5.6 angstroms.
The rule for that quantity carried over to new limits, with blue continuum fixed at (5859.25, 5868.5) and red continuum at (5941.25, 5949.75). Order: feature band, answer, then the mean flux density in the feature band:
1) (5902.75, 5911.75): 0.8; 21.9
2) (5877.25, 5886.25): 0.9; 22.3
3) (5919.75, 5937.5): -0.2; 23.8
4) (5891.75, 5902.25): 2.1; 19.5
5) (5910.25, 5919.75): 1.1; 21.1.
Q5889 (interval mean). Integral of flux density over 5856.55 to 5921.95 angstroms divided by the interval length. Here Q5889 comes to 22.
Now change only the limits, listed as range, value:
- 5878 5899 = 19.2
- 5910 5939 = 23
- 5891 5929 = 21.3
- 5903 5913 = 22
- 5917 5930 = 22.5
